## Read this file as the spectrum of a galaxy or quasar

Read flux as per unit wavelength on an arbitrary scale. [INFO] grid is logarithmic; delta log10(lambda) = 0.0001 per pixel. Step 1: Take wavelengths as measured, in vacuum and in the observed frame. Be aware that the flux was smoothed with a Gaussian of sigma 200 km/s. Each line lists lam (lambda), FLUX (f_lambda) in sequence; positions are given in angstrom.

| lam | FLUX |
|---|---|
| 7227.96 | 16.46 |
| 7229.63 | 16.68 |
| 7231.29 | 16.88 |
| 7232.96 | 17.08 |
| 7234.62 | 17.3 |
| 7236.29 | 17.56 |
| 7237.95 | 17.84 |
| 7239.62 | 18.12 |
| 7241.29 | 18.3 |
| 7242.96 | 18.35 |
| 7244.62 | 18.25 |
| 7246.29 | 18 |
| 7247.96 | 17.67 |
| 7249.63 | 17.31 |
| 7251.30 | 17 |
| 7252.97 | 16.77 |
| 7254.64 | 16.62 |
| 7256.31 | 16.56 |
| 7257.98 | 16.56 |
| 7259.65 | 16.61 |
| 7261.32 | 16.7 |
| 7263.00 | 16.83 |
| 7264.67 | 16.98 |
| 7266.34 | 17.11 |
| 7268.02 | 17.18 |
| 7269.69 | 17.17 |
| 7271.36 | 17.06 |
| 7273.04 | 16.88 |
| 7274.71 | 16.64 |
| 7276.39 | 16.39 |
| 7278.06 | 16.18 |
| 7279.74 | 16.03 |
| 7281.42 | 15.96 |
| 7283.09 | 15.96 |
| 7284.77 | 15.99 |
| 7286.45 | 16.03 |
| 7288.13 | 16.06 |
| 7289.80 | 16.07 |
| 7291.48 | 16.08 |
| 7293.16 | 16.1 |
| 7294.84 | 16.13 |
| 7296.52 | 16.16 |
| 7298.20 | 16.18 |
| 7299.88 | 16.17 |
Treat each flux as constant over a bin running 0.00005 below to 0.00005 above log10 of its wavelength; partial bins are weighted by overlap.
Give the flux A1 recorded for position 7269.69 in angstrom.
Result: 17.17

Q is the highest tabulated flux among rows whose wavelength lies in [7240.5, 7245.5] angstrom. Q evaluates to 18.35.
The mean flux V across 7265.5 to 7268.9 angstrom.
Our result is 17.1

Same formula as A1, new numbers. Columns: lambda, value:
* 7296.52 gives 16.16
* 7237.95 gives 17.84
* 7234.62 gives 17.3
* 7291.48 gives 16.08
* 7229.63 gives 16.68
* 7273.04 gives 16.88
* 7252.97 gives 16.77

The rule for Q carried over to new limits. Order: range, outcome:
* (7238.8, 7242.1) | 18.3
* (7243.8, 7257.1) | 18.25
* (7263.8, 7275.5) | 17.18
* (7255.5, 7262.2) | 16.7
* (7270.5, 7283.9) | 17.06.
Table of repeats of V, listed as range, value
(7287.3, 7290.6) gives 16.1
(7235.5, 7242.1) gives 18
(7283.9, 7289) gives 16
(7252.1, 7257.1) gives 16.7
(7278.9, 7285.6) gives 16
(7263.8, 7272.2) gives 17.1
